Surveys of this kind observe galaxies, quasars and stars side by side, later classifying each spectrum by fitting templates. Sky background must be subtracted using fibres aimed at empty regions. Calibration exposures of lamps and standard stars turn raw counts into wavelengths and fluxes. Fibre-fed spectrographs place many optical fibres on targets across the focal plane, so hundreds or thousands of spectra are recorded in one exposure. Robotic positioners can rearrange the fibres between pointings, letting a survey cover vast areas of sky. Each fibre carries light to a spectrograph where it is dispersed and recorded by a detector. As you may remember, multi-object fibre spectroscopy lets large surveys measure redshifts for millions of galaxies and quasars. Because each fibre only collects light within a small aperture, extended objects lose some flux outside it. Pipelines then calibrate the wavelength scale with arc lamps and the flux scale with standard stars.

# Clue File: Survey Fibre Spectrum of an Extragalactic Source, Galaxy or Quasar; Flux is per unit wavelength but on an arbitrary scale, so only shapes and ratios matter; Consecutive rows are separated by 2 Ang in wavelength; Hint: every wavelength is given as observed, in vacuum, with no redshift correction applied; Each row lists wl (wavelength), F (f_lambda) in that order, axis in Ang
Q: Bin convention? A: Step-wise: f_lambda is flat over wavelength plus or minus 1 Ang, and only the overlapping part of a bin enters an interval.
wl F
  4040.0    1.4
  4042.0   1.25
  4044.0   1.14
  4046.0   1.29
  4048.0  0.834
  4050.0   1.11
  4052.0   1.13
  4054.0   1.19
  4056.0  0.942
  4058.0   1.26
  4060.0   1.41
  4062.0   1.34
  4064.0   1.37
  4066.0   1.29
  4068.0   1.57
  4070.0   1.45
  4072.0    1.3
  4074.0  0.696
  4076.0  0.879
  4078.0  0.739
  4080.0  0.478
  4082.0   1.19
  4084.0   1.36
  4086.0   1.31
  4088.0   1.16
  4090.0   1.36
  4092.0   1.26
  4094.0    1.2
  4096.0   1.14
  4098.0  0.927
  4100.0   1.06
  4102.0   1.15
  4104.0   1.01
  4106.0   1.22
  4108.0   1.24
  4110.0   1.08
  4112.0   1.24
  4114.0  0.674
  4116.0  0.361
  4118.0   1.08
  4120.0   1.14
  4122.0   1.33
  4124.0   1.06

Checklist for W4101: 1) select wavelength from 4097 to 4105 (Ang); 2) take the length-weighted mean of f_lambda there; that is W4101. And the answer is 1.04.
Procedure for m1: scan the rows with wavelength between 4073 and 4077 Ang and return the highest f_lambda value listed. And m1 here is 0.879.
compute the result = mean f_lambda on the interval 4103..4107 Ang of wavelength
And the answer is 1.11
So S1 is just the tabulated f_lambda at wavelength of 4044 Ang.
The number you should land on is 1.14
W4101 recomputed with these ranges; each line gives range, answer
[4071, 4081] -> 0.818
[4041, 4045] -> 1.19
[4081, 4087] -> 1.29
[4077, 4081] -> 0.609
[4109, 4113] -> 1.16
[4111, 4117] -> 0.758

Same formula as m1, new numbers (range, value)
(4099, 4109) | 1.24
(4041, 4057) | 1.29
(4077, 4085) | 1.36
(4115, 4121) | 1.14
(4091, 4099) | 1.26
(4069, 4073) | 1.45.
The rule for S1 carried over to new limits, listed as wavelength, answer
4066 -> 1.29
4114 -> 0.674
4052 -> 1.13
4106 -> 1.22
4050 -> 1.11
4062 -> 1.34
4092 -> 1.26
